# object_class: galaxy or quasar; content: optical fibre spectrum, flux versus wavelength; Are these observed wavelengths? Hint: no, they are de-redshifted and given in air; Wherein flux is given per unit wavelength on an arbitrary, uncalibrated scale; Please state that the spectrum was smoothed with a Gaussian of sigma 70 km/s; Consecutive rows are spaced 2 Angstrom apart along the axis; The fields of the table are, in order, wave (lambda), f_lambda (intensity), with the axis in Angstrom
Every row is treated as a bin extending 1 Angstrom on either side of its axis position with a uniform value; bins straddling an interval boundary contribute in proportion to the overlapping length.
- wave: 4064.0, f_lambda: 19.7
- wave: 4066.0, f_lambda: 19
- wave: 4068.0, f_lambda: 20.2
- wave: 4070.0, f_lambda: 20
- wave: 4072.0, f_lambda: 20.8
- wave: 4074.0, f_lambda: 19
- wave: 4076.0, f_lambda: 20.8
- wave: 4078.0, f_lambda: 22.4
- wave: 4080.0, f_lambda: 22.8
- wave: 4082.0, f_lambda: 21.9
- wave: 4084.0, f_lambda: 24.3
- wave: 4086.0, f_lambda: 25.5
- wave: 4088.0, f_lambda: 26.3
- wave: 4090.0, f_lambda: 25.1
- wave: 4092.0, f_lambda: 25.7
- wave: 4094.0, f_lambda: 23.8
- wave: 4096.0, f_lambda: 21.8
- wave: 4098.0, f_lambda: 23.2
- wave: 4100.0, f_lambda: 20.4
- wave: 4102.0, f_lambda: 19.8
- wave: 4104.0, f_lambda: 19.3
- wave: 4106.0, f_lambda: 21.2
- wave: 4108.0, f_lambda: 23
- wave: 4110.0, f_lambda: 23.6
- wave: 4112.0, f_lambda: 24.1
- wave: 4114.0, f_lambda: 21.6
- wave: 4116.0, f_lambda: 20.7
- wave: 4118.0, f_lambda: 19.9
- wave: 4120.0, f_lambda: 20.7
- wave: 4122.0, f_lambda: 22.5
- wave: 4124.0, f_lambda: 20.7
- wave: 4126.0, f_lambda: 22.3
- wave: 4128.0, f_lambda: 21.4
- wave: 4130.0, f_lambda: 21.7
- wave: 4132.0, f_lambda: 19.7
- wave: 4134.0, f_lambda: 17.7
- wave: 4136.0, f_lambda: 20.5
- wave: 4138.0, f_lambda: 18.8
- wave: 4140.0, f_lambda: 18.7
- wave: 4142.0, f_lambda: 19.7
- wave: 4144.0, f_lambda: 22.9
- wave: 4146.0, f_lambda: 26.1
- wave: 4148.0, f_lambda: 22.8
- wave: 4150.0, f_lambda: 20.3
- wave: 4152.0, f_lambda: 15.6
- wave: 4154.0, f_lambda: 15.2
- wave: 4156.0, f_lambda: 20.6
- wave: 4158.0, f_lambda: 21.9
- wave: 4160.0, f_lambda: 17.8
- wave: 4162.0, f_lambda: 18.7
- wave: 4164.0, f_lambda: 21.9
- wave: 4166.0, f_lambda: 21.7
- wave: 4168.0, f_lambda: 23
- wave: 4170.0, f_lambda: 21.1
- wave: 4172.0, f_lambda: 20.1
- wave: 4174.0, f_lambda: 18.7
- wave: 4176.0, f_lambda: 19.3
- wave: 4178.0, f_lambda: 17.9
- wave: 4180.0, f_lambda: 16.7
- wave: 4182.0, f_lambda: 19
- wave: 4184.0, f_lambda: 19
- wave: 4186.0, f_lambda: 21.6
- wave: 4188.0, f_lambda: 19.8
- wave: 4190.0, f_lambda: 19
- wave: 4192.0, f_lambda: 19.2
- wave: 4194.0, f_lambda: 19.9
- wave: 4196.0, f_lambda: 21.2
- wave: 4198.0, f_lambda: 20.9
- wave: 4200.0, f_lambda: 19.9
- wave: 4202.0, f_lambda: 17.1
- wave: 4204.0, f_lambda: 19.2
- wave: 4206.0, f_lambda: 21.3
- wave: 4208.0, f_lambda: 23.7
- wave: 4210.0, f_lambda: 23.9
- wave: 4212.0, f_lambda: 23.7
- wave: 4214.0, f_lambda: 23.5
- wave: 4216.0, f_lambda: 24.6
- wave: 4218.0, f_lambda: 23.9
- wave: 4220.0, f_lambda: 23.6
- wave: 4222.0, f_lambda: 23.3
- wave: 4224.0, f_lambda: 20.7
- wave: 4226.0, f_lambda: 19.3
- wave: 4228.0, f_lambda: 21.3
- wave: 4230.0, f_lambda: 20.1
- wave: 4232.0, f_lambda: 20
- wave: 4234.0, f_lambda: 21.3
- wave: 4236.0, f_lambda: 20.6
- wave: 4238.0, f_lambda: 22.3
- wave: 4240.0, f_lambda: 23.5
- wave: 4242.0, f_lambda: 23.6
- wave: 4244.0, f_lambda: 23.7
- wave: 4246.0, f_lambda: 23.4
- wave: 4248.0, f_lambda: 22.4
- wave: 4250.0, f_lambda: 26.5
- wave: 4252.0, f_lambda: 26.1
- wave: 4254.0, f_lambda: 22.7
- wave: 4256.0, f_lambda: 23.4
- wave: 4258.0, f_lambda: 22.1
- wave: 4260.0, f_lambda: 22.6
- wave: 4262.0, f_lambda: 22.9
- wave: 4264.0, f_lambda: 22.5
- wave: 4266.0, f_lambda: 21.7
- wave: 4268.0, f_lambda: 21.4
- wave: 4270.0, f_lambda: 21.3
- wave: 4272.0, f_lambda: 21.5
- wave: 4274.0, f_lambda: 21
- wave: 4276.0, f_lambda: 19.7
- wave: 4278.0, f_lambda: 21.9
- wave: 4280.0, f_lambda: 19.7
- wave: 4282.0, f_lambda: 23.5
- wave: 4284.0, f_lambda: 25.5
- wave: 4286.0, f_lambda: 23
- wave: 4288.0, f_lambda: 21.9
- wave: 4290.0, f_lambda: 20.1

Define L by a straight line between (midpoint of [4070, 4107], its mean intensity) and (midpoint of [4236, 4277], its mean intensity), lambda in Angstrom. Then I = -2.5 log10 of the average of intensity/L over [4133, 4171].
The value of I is 0.11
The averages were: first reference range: 22.4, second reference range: 22.7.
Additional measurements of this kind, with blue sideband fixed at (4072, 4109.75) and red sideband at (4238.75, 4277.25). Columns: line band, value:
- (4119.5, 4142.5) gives 0.112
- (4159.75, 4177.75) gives 0.120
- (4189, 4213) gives 0.096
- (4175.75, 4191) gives 0.189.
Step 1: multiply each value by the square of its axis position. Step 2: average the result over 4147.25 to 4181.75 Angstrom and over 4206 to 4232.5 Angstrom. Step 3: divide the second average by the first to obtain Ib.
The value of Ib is 1.18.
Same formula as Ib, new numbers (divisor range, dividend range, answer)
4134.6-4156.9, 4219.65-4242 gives 1.12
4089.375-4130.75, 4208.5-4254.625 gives 1.10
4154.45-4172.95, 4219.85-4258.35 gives 1.13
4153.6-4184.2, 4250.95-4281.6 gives 1.18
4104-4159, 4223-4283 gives 1.12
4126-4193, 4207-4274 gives 1.18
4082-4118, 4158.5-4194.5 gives 0.90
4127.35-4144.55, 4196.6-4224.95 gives 1.14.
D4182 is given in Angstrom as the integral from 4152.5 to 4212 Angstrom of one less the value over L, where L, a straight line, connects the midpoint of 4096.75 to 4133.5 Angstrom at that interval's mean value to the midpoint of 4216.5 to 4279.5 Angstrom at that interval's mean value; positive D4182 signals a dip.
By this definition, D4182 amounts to 5.0 Angstrom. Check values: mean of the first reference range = 21.4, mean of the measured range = 20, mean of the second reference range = 22.3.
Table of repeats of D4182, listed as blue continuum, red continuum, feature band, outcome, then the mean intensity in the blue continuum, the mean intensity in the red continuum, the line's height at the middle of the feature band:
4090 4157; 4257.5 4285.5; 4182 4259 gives -0.5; 21.2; 22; 21.7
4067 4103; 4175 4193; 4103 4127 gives -0.3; 22.4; 19.1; 21.4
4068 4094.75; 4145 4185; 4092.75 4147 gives 0.3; 22.8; 19.9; 21.5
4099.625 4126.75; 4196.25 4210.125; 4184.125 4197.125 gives 0.5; 21.4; 20.7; 20.8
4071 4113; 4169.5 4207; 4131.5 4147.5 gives 0.3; 22.6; 19.5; 21.1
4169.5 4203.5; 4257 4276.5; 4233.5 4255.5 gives -2.3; 19.4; 21.7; 21.1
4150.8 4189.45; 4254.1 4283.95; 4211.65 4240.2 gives -1.6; 19.5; 21.9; 20.9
